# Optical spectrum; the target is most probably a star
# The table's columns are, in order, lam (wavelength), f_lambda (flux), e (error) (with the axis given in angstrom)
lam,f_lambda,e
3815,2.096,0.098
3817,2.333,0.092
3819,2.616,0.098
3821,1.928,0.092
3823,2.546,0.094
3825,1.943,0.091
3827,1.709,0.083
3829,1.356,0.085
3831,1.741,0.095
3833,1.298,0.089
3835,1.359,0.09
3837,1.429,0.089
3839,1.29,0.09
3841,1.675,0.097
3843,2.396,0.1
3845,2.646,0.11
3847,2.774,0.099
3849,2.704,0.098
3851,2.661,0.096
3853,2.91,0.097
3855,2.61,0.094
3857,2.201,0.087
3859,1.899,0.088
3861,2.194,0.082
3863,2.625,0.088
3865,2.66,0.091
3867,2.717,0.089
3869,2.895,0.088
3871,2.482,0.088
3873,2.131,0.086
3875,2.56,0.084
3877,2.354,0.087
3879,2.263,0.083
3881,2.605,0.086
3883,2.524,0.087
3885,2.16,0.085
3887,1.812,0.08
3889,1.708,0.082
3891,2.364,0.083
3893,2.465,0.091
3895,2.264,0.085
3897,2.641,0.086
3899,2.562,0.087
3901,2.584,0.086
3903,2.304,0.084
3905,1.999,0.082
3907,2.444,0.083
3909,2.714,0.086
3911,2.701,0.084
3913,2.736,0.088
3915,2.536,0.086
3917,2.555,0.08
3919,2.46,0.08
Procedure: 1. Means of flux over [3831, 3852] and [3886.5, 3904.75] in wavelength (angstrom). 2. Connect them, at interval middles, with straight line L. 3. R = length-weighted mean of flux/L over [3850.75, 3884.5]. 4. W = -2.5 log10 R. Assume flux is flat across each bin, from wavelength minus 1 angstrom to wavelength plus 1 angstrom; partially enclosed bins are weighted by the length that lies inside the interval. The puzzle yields -0.16 mag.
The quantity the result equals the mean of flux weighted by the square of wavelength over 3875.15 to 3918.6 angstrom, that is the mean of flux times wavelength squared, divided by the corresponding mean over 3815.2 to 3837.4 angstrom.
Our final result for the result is 1.34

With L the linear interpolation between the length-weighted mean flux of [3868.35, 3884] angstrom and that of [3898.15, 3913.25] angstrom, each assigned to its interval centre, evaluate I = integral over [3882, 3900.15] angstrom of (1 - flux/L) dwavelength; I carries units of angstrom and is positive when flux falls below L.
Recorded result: 1.5 angstrom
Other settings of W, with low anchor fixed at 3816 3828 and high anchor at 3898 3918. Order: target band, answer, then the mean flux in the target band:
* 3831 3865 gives 0.06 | 2.17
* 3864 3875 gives -0.09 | 2.58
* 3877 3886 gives 0.01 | 2.38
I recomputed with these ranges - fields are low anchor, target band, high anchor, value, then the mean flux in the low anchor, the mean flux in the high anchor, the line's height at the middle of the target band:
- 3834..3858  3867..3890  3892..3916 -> 0.4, 2.22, 2.5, 2.38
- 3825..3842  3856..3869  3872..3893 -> -3.1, 1.51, 2.26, 1.95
